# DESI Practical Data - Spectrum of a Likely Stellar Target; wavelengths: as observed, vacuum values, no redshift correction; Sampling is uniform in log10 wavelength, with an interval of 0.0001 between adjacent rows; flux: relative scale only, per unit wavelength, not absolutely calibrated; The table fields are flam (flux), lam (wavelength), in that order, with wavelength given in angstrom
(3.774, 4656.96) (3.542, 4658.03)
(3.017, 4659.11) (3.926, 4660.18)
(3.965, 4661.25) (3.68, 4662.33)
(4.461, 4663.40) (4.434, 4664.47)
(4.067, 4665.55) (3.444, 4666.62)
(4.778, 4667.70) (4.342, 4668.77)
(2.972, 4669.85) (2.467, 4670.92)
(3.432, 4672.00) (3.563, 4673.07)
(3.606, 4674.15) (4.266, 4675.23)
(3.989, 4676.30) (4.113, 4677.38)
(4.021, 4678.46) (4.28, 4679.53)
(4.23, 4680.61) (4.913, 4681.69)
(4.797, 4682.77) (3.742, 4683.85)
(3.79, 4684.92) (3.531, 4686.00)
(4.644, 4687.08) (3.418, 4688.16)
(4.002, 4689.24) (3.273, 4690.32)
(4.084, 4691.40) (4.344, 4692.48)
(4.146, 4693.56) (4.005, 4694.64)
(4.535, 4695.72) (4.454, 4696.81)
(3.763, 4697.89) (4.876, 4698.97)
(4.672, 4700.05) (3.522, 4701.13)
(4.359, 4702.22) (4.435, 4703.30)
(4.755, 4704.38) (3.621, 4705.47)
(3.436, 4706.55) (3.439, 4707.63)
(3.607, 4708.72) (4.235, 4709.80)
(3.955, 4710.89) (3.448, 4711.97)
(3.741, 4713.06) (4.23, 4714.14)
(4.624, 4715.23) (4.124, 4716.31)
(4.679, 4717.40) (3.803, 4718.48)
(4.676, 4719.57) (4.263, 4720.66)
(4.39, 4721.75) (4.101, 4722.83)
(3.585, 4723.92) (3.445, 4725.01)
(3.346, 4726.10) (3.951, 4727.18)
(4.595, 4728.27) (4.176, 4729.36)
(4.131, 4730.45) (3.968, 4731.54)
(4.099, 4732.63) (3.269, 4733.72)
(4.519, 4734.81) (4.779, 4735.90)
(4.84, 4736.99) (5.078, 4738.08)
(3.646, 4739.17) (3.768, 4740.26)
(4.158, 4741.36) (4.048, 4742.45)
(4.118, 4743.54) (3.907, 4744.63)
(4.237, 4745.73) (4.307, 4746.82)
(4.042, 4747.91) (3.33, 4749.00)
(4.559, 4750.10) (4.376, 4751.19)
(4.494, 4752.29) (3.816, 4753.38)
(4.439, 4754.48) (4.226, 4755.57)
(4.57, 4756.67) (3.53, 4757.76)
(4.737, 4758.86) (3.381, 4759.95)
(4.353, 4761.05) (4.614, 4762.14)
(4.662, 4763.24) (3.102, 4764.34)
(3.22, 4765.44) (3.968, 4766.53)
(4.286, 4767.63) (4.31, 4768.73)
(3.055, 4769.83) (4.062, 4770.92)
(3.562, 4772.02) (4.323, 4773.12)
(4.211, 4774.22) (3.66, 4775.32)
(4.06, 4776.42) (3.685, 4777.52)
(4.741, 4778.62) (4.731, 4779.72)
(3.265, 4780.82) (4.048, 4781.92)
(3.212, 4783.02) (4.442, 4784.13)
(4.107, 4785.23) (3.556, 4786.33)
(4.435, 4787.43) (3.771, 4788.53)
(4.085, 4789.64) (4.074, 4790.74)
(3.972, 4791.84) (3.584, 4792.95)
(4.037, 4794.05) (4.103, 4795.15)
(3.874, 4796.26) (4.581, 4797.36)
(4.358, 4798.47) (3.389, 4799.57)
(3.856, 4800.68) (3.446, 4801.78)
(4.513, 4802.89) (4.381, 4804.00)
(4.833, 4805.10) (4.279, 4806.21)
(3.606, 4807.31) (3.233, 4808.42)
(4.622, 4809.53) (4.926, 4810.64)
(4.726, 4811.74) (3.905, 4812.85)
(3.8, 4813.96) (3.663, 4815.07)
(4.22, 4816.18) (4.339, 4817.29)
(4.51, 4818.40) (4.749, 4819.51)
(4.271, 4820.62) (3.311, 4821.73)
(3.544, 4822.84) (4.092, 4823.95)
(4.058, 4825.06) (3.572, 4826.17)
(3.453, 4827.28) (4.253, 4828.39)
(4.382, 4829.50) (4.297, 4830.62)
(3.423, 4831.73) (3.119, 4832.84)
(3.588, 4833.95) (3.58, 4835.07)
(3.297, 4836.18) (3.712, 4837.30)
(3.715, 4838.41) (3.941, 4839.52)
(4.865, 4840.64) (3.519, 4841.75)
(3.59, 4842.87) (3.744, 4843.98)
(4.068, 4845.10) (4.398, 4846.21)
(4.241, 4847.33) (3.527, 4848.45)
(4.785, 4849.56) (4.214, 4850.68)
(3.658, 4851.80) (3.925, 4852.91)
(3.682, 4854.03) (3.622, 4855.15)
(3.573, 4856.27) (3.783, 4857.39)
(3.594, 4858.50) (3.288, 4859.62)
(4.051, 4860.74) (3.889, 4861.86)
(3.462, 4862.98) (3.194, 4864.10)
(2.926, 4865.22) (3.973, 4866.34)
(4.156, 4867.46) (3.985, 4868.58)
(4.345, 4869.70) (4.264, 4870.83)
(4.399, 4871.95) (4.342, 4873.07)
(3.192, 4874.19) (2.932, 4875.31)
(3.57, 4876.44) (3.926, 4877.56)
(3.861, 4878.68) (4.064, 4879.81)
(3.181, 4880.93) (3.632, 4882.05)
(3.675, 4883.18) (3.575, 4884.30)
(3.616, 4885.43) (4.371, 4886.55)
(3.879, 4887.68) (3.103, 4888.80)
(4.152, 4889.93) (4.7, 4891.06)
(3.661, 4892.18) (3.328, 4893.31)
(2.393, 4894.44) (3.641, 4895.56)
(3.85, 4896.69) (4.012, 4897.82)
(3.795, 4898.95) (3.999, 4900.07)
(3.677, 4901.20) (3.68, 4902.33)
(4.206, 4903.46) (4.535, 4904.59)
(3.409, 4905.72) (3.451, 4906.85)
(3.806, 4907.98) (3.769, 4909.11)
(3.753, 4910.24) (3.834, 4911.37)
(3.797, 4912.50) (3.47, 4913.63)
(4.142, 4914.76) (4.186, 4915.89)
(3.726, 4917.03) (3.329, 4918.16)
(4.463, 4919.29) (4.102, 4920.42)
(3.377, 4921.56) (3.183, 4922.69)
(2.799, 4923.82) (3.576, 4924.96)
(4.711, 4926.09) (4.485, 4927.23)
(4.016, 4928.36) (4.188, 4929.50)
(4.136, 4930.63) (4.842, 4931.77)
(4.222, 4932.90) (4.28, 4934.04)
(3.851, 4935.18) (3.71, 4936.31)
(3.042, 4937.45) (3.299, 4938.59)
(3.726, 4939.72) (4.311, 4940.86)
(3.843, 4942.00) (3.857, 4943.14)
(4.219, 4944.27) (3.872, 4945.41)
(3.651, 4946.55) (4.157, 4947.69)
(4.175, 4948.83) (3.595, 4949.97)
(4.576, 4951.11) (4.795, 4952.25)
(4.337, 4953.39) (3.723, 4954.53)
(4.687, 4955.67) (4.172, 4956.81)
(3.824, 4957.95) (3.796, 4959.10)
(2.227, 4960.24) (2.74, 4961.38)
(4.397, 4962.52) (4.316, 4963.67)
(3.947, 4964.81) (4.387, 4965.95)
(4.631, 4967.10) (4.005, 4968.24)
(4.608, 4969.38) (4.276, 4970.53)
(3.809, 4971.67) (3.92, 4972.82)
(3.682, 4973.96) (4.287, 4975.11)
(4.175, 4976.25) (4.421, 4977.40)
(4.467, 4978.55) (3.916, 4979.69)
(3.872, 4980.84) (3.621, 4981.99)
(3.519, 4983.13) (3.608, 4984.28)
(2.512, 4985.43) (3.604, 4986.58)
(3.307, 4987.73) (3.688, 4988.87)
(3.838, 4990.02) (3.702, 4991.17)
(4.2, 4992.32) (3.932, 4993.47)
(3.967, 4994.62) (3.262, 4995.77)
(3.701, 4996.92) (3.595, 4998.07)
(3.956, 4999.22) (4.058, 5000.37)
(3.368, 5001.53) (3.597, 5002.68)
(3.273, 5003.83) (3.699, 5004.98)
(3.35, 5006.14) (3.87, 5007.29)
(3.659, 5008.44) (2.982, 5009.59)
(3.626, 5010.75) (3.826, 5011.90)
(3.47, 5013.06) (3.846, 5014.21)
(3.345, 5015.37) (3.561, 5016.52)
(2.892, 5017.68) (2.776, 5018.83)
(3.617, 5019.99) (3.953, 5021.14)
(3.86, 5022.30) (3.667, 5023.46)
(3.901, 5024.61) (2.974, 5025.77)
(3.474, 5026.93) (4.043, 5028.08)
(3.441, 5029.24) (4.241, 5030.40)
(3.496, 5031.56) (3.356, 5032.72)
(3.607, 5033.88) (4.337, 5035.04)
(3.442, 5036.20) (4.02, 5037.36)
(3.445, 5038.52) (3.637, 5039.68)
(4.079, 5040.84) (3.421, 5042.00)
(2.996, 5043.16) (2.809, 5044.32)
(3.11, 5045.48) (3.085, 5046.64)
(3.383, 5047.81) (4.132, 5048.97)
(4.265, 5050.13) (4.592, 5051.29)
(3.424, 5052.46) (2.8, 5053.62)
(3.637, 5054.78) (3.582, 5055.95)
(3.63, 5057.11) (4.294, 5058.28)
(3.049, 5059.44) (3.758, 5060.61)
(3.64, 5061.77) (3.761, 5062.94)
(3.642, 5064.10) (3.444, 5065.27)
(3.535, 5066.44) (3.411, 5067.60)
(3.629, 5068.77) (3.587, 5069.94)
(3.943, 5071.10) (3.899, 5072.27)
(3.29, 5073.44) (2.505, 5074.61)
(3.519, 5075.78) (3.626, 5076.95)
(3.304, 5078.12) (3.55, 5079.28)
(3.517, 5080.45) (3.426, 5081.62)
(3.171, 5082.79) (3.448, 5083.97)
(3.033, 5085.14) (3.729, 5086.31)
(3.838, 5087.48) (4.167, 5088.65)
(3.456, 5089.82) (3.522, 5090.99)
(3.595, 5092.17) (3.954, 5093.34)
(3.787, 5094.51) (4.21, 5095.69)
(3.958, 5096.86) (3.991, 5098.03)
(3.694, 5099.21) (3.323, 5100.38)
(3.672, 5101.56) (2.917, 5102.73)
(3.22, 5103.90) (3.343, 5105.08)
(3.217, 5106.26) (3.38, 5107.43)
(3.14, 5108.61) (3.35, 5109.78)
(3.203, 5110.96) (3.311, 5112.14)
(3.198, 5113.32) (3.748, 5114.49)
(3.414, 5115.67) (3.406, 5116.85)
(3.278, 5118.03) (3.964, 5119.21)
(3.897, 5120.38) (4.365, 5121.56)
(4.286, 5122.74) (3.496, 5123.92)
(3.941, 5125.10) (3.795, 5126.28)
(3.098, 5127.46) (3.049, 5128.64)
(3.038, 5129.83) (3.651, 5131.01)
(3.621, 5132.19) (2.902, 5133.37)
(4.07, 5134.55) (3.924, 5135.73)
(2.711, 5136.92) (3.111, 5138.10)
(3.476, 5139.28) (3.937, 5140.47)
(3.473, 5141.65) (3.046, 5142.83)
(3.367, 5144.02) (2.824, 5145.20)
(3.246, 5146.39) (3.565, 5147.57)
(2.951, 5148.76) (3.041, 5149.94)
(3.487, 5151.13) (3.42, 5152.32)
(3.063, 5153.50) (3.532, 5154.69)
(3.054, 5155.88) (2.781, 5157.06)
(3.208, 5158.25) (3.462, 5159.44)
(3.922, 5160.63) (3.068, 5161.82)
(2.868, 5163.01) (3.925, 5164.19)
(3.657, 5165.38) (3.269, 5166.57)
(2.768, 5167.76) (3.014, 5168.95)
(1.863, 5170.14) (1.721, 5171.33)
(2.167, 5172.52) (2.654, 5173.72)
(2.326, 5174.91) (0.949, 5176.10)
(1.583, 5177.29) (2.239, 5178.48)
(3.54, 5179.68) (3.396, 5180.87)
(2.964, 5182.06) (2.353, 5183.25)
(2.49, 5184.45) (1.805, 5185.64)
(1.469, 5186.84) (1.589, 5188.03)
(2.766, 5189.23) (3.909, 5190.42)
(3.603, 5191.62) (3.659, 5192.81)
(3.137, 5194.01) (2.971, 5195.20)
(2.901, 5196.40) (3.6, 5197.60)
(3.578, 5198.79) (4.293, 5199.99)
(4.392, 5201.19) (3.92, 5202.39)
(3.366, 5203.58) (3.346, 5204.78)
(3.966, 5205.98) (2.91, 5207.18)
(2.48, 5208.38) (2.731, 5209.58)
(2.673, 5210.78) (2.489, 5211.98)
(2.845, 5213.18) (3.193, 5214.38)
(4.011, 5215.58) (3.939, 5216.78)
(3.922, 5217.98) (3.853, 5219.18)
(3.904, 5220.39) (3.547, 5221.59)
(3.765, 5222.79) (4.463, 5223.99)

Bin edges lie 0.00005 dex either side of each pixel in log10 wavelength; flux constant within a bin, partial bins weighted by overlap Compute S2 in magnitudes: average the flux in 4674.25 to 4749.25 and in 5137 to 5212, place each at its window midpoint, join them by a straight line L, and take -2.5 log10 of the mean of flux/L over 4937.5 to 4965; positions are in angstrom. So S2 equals -0.11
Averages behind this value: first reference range 4.1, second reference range 3.02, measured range 3.91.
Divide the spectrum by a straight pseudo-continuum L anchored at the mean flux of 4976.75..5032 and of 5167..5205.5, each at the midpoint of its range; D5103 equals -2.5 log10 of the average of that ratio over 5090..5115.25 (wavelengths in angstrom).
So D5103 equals -0.10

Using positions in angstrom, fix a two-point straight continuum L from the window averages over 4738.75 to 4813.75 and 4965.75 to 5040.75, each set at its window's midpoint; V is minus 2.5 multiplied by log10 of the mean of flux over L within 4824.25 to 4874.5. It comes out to 0.029 mag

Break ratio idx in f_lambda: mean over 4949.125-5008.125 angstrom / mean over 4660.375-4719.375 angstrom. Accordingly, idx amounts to 0.96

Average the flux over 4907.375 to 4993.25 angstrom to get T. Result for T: 3.91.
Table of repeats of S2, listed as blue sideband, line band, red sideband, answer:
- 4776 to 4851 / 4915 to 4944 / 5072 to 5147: -0.03 mag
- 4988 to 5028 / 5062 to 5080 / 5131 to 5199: -0.05 mag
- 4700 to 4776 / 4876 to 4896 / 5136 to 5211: 0.01 mag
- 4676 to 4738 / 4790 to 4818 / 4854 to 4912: -0.05 mag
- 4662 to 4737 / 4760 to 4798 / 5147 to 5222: -0.03 mag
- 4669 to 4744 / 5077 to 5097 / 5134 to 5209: -0.12 mag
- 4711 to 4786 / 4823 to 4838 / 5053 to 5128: 0.06 mag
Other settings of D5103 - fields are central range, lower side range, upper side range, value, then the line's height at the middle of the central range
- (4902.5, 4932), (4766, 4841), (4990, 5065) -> -0.02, 3.8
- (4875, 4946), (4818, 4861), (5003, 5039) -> -0.02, 3.76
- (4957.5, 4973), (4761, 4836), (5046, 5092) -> -0.05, 3.73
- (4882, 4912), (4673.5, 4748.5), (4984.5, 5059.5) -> 0.01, 3.8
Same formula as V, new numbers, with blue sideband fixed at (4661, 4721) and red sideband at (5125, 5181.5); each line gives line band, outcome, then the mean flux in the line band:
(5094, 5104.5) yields -0.139 mag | 3.64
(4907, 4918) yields -0.064 mag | 3.8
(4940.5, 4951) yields -0.136 mag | 3.98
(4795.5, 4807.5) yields -0.084 mag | 4.12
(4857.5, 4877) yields -0.019 mag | 3.74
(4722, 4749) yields -0.036 mag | 4.08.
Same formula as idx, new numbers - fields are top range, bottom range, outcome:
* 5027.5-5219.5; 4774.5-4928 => 0.86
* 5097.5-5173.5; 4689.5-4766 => 0.81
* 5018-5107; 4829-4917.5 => 0.94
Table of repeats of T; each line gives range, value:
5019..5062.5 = 3.62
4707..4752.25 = 4.09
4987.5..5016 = 3.65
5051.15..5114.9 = 3.53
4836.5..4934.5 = 3.83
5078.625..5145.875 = 3.51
